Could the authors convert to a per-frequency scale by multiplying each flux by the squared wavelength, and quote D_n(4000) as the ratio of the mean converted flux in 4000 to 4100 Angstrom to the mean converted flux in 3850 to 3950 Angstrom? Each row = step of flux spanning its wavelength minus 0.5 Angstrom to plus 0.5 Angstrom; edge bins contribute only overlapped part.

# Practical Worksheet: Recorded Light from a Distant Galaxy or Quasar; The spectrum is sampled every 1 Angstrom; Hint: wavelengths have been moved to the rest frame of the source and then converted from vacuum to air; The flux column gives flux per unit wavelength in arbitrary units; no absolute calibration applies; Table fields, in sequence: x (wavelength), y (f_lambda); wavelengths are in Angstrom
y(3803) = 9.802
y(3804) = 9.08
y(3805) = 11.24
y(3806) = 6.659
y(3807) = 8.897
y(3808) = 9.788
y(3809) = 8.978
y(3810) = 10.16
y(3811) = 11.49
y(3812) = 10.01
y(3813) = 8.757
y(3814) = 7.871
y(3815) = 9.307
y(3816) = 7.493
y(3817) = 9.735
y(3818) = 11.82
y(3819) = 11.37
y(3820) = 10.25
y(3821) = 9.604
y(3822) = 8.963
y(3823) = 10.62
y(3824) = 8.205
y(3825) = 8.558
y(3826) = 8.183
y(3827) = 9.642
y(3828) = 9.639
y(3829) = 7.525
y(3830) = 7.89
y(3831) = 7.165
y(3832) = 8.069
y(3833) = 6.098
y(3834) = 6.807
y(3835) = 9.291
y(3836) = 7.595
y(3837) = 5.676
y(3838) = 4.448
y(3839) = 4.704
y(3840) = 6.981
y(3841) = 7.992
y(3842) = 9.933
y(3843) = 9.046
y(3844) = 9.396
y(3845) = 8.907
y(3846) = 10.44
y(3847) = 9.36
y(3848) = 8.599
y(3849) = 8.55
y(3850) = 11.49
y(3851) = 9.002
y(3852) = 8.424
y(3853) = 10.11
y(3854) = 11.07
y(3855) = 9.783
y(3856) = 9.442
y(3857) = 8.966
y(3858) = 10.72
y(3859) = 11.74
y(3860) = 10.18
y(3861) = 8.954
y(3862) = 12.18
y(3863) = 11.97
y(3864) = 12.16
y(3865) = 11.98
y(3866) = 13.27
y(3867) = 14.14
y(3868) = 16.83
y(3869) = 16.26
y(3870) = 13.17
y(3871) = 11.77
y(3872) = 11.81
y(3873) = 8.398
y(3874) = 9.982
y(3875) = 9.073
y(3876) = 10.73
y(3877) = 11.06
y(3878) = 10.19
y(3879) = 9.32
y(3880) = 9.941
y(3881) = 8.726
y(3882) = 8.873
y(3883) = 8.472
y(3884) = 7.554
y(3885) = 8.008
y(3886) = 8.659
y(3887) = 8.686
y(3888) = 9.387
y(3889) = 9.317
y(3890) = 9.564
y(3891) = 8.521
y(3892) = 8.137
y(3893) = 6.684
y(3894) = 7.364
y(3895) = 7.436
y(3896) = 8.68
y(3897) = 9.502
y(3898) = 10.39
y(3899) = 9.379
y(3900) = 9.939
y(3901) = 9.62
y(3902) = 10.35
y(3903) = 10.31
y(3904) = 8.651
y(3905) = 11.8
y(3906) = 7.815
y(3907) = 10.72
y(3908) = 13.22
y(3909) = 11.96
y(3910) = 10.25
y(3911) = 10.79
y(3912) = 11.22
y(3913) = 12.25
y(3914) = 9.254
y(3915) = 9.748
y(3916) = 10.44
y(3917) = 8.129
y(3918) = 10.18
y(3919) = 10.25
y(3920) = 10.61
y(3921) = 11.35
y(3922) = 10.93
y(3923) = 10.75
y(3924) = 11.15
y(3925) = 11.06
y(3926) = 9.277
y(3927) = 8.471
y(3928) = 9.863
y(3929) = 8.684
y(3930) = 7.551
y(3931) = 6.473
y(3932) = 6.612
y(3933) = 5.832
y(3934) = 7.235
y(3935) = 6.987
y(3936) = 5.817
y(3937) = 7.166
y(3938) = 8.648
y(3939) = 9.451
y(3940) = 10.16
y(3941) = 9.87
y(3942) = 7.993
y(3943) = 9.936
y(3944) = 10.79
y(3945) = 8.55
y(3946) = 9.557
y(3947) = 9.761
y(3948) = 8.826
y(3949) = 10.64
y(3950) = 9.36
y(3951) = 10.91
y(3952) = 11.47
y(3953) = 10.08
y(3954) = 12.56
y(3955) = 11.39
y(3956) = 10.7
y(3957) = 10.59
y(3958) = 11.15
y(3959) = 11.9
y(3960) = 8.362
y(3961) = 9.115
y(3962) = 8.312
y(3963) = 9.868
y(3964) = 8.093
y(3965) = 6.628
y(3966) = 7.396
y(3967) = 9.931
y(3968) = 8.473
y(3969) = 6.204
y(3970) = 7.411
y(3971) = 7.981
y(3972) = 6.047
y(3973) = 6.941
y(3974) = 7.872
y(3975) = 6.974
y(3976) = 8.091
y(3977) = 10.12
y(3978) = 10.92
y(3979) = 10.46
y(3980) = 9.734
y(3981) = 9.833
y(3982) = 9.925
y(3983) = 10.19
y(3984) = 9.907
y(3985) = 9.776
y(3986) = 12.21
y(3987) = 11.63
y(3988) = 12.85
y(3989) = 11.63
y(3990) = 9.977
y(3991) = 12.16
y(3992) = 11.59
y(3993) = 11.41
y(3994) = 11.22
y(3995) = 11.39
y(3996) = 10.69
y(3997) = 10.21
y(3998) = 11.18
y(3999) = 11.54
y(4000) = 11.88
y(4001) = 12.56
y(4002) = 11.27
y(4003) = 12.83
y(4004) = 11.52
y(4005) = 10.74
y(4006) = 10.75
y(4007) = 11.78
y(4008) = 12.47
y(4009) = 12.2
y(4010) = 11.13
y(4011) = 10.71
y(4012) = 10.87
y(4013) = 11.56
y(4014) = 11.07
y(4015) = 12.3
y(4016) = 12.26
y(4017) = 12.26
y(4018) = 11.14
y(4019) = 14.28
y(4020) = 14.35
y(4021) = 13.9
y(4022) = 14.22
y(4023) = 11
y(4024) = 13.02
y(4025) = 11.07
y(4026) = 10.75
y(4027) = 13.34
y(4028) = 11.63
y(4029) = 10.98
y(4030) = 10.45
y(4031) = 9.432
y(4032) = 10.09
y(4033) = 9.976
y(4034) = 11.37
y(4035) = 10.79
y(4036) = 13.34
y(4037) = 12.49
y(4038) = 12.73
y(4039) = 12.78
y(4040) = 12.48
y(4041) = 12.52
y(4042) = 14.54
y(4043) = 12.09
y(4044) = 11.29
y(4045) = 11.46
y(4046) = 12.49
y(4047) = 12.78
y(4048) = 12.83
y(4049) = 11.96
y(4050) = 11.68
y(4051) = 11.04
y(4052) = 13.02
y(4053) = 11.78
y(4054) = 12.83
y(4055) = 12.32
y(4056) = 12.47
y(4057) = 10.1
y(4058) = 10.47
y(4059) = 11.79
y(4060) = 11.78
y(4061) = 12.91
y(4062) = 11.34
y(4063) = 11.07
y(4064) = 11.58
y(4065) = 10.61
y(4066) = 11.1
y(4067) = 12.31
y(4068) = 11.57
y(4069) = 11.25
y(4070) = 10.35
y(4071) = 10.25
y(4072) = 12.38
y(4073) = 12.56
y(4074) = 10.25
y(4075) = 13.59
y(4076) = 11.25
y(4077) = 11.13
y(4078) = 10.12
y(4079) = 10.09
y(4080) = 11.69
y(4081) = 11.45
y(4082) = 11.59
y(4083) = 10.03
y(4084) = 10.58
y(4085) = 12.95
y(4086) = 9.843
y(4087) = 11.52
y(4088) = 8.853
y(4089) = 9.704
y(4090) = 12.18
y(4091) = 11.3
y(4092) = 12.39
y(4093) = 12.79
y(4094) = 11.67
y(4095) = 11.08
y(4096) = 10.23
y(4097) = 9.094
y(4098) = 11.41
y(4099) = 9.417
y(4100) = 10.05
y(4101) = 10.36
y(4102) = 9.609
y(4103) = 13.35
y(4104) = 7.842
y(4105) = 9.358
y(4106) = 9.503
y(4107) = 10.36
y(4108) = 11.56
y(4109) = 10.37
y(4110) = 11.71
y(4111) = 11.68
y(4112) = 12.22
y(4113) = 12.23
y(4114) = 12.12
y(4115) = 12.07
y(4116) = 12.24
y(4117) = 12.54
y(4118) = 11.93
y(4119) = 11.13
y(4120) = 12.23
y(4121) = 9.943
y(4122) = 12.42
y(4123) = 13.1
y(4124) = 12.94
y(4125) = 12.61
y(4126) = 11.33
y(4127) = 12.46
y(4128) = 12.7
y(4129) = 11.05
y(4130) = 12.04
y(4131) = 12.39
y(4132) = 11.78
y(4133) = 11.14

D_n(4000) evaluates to 1.27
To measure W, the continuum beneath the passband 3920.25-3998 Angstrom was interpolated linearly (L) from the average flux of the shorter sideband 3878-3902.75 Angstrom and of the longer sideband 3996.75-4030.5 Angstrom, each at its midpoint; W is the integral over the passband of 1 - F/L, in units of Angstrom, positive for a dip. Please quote 7.7 Angstrom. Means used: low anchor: 8.9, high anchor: 11.9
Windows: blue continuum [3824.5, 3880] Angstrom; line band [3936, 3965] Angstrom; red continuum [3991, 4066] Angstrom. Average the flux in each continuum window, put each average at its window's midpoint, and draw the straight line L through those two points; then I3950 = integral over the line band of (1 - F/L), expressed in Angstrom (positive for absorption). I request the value 3.1 Angstrom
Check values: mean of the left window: 9.72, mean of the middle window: 9.7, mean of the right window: 11.8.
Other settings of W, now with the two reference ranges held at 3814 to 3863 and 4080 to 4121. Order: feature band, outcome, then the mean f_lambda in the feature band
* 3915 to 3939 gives 2.0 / 8.88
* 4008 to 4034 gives -3.3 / 11.8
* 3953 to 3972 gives 1.5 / 9.16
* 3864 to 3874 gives -4.0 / 12.9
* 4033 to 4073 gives -4.5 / 11.9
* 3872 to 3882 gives -0.5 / 9.78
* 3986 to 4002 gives -2.0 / 11.5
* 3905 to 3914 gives -1.4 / 11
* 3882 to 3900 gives 1.5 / 8.62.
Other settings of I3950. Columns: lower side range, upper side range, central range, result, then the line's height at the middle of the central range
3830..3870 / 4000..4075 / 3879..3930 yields 3.5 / 10.3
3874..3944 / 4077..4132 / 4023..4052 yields -3.4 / 10.6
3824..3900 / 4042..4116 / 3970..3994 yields 1.3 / 10.5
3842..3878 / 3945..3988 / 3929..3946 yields 3.0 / 9.85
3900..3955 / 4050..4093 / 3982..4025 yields -4.4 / 10.6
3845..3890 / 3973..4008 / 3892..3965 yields 7.0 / 10.6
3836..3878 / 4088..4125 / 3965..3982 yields 3.6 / 10.7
